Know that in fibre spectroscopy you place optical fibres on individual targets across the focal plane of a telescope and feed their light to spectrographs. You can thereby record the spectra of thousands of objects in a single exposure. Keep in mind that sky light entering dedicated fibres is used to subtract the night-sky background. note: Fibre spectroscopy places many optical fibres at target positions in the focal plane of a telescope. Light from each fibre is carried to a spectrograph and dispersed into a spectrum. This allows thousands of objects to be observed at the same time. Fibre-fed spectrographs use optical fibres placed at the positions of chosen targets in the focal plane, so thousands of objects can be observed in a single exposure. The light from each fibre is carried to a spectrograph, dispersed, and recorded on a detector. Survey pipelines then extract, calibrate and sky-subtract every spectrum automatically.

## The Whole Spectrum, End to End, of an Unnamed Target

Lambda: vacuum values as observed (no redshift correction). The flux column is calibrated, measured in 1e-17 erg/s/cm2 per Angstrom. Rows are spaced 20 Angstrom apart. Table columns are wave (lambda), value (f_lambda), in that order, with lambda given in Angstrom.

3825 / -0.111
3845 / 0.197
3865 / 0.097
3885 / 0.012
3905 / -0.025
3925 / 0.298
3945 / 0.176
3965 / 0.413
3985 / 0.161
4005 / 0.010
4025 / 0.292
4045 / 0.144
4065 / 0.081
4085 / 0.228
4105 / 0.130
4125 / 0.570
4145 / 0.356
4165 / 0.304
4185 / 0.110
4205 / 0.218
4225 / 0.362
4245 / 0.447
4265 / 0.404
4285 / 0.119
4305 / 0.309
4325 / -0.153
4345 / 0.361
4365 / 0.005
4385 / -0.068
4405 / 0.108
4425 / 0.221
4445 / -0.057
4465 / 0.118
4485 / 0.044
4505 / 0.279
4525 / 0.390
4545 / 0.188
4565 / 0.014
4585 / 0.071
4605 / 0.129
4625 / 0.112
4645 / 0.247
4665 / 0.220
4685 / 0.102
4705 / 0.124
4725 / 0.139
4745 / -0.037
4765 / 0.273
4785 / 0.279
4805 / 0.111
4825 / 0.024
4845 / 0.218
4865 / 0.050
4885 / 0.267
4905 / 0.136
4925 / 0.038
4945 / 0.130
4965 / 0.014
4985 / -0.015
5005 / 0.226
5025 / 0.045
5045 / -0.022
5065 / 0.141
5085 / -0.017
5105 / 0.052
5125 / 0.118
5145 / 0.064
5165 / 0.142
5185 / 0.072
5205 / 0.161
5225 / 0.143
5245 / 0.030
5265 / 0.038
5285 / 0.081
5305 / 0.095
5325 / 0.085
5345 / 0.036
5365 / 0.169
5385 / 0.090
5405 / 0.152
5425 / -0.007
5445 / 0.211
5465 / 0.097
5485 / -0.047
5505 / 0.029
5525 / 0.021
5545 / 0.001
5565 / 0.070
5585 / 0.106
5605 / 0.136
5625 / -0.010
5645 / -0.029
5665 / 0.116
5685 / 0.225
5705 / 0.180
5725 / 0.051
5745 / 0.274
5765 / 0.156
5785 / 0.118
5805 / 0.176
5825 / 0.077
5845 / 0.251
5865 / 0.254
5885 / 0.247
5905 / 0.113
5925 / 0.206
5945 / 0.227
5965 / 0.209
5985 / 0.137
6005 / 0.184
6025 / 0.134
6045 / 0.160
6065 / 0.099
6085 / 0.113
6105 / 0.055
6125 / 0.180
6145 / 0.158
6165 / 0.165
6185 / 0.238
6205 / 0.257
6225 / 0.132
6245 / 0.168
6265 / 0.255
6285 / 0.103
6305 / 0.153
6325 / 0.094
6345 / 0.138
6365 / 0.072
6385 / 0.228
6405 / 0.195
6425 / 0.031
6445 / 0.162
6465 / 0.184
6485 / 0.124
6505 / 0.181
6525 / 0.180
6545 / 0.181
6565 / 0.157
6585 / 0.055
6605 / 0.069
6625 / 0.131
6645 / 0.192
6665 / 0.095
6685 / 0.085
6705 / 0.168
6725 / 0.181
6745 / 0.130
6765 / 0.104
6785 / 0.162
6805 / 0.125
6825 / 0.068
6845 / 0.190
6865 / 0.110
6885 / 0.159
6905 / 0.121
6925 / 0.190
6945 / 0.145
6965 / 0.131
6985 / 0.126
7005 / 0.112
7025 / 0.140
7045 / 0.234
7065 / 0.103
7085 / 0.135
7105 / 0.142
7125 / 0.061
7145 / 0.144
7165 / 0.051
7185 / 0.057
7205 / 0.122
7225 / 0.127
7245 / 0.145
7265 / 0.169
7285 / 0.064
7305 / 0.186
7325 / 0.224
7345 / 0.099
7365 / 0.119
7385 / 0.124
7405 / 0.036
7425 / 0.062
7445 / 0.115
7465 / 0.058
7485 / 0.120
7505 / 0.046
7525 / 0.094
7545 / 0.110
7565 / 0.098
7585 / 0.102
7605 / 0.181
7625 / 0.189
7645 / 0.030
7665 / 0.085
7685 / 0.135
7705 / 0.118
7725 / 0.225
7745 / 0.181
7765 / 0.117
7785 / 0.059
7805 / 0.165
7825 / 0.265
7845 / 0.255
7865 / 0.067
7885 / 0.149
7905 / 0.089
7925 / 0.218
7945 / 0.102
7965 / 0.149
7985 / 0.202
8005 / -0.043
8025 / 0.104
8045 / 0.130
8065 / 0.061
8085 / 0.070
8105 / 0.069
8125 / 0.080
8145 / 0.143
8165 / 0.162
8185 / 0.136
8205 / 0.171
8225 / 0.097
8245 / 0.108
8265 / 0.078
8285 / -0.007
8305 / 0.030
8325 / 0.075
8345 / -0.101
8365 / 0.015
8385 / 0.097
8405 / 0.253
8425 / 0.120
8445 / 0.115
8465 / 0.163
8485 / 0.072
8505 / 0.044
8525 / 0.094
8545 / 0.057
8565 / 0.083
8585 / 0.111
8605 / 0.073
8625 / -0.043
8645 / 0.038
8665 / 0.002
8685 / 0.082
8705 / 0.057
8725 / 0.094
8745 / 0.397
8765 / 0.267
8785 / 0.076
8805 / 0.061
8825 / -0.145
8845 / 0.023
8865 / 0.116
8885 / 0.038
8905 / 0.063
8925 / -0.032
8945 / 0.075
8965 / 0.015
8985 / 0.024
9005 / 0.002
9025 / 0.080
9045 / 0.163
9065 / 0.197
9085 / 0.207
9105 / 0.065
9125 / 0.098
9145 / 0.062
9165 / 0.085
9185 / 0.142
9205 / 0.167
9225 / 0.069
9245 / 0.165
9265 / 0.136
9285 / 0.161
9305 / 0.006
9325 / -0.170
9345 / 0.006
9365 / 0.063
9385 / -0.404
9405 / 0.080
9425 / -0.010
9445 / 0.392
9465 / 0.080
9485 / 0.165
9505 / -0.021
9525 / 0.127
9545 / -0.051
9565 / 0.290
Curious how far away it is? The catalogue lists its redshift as 1.35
